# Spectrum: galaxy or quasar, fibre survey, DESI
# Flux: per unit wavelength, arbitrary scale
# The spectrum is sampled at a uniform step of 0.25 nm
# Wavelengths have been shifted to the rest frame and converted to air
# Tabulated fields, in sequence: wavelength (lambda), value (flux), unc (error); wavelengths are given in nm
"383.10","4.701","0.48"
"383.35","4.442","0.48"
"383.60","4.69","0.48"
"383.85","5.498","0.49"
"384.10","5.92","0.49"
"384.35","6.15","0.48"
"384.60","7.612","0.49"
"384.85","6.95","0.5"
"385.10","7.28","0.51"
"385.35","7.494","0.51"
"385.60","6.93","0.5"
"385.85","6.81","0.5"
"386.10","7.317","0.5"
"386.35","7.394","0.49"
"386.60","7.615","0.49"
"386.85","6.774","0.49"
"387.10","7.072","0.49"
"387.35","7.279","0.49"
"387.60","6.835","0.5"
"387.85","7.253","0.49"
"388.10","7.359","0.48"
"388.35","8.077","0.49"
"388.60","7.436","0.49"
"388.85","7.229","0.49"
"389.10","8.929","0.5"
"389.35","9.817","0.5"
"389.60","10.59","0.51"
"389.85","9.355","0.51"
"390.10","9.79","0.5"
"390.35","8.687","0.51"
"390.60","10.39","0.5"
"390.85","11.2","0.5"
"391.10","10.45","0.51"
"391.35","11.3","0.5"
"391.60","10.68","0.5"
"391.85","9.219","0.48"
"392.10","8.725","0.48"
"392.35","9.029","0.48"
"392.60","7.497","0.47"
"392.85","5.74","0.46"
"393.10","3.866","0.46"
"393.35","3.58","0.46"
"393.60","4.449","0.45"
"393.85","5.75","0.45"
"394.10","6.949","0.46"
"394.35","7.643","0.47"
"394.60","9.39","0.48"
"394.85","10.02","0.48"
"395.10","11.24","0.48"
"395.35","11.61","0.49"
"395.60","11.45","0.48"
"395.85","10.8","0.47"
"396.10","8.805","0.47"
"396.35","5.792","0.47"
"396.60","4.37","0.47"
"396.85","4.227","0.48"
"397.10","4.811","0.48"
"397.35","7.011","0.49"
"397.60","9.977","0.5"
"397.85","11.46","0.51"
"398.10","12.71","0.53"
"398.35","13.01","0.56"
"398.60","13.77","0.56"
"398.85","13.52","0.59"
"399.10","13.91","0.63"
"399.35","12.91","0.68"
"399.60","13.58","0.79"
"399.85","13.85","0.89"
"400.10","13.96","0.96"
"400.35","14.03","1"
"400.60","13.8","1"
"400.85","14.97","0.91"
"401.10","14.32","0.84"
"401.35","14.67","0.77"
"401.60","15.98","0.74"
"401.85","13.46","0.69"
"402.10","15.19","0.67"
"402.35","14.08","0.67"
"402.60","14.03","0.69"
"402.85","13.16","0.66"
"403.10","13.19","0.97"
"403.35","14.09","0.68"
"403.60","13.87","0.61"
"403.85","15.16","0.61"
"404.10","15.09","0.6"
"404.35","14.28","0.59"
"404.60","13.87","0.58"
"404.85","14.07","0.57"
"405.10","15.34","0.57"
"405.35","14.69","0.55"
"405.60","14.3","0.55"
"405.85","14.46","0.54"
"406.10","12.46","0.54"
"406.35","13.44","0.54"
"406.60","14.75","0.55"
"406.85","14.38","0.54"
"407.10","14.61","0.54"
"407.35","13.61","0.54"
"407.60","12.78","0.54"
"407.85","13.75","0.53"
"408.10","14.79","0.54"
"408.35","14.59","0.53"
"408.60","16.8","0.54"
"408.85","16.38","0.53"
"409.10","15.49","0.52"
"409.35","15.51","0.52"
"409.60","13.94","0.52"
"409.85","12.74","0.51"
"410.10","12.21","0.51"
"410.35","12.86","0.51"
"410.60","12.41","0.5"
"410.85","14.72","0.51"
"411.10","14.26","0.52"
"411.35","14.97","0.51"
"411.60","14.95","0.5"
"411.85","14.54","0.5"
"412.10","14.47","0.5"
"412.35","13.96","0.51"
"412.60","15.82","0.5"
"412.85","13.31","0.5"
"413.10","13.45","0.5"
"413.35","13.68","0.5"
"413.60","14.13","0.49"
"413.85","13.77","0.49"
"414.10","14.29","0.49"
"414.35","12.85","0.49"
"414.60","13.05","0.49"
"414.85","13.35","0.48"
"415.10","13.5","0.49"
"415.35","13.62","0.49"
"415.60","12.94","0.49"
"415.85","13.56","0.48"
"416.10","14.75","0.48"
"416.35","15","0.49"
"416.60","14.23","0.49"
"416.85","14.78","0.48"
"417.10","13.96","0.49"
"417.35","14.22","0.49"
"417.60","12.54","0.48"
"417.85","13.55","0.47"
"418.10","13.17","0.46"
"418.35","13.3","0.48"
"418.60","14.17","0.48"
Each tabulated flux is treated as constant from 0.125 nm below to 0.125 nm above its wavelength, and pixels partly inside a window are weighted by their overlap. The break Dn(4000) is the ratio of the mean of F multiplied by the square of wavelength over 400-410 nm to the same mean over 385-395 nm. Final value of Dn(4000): 1.9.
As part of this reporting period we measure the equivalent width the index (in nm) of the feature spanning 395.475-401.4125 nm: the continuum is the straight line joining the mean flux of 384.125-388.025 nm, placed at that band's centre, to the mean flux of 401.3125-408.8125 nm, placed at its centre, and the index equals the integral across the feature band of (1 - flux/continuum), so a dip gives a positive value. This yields 0.31 nm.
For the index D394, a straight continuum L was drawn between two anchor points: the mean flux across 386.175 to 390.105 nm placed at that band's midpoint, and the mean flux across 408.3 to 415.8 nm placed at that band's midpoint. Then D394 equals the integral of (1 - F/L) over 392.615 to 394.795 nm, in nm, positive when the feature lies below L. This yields 0.763 nm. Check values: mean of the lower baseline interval 7.99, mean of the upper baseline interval 14.1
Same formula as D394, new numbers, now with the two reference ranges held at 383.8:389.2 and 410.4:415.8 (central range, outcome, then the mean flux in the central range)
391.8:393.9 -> 0.57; 6.35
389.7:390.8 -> -0.21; 9.69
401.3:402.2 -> -0.31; 14.8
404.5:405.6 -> -0.24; 14.5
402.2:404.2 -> -0.47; 14.1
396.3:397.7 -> 0.55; 5.97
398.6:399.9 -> -0.40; 13.6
